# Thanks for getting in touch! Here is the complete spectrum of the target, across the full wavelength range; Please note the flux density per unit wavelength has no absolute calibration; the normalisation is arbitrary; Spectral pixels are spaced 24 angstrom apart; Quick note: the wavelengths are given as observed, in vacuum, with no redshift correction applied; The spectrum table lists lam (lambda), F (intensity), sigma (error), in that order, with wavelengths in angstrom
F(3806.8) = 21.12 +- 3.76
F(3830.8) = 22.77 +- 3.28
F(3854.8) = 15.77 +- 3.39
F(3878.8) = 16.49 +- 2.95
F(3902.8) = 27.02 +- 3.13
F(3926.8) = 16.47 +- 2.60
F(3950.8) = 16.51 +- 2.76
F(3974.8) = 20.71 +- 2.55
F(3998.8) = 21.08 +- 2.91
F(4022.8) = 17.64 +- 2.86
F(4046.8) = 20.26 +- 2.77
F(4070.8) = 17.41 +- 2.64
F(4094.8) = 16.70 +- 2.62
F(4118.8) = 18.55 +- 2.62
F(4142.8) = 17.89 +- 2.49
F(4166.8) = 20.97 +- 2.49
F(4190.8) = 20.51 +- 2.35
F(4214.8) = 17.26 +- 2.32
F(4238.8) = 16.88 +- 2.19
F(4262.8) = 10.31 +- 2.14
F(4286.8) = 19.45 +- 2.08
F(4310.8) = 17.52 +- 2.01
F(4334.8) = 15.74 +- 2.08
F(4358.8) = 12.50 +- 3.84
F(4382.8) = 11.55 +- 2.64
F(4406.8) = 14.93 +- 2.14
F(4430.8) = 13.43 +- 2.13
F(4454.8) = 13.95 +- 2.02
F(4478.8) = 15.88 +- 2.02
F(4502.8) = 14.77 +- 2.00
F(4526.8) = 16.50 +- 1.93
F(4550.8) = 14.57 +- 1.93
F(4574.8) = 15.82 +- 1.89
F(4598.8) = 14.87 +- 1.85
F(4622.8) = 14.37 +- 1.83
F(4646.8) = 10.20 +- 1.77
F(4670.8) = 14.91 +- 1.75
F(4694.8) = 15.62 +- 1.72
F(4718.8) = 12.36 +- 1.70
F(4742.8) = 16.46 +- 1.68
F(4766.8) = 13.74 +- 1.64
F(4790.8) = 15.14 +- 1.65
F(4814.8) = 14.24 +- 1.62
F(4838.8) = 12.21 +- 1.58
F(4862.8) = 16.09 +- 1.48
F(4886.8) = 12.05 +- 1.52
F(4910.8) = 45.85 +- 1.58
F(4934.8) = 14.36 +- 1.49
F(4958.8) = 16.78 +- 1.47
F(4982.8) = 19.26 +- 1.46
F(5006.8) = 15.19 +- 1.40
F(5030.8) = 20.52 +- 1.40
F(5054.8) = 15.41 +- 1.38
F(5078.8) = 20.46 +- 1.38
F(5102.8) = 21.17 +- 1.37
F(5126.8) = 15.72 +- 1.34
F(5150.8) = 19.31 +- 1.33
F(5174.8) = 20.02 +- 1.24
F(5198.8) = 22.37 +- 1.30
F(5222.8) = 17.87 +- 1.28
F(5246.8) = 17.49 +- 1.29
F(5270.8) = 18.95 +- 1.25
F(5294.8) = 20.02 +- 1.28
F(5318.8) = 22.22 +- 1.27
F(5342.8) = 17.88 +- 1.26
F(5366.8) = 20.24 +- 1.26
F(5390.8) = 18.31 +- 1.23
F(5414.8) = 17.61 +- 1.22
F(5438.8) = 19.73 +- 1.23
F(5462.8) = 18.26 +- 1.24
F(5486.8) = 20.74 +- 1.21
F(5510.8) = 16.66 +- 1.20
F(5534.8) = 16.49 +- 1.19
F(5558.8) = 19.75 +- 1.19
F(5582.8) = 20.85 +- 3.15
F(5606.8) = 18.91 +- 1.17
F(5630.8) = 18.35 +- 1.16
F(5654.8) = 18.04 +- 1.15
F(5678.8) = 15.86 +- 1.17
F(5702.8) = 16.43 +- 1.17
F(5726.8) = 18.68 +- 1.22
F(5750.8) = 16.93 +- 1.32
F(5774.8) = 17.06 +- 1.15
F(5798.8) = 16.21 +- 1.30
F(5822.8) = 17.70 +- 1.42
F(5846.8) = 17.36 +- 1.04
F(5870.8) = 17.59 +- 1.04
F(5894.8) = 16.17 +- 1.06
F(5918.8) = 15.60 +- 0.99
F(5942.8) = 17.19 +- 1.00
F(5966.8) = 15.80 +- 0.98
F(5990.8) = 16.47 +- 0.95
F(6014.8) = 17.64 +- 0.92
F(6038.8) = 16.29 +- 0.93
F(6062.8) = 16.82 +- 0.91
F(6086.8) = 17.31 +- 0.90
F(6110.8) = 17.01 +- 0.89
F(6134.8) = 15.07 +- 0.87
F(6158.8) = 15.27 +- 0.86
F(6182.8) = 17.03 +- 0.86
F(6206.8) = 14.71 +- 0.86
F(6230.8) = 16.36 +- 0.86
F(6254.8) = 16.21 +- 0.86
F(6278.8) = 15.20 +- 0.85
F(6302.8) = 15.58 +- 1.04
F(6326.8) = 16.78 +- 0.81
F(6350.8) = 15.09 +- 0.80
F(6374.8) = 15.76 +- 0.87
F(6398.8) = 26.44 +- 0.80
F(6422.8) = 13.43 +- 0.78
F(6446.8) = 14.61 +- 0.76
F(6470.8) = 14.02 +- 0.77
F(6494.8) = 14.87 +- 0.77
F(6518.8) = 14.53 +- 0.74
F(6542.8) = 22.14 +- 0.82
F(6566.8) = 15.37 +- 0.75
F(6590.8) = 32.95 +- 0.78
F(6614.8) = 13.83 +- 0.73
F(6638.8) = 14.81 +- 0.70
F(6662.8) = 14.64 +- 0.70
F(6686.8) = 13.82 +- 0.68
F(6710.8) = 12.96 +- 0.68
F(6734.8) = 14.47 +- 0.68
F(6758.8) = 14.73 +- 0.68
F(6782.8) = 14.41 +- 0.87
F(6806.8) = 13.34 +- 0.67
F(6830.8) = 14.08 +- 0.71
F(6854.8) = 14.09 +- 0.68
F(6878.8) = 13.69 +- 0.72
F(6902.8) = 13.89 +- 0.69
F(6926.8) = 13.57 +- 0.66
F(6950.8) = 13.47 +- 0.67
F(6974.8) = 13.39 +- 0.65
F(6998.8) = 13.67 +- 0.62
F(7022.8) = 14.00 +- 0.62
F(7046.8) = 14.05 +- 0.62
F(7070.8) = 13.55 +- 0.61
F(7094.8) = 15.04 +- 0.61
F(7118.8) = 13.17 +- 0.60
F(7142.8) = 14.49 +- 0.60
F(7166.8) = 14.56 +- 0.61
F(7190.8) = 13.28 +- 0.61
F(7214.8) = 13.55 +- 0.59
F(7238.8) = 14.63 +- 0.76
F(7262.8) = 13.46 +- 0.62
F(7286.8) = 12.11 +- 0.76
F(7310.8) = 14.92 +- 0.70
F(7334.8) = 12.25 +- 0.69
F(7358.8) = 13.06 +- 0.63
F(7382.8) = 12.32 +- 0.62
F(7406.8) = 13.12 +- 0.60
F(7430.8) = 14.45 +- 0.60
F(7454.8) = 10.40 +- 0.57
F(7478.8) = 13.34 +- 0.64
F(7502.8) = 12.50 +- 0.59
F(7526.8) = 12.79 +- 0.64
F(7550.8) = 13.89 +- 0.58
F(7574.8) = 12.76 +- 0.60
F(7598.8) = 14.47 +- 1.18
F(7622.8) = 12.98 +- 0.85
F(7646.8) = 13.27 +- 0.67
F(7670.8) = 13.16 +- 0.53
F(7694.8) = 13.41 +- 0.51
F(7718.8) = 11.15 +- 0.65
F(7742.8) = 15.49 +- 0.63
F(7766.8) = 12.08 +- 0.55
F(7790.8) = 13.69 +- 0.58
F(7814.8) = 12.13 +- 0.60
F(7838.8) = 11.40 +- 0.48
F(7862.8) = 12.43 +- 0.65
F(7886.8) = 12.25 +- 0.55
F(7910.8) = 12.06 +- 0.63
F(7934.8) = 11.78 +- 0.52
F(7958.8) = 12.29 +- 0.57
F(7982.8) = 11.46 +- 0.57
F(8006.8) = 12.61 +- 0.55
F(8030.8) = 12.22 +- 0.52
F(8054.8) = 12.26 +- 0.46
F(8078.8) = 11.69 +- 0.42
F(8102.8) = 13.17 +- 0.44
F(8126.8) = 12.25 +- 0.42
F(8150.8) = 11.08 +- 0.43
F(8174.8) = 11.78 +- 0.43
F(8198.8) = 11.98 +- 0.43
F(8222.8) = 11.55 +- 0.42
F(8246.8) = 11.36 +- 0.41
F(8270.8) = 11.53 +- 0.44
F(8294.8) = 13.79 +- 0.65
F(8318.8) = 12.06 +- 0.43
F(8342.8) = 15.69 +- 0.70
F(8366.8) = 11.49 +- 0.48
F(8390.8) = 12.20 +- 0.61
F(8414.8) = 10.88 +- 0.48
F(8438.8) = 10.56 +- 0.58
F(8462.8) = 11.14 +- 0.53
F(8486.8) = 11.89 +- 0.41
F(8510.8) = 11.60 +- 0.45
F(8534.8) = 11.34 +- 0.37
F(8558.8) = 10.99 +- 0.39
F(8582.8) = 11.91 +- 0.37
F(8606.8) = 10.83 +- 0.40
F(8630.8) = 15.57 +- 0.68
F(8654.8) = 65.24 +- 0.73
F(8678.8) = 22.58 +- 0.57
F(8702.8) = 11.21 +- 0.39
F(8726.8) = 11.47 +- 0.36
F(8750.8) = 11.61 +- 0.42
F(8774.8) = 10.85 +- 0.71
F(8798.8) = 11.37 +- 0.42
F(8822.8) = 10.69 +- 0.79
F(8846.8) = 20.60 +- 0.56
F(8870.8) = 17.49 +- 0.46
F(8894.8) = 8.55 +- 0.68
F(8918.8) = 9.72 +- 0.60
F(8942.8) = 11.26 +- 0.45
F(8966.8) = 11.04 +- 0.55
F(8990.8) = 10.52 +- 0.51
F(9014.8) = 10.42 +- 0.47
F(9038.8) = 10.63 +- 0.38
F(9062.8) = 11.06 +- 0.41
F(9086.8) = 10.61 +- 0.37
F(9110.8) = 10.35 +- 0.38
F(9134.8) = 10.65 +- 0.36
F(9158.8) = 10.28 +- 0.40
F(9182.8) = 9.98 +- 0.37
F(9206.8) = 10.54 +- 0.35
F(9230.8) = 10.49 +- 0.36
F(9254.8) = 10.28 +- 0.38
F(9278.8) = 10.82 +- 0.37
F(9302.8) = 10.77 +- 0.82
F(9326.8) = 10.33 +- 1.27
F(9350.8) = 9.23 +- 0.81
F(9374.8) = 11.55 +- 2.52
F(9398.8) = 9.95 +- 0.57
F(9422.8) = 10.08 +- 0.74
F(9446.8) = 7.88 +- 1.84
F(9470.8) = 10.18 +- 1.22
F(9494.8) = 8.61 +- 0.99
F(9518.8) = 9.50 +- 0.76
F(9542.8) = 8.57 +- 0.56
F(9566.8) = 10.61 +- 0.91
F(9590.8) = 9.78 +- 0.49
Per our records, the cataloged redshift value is 0.318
